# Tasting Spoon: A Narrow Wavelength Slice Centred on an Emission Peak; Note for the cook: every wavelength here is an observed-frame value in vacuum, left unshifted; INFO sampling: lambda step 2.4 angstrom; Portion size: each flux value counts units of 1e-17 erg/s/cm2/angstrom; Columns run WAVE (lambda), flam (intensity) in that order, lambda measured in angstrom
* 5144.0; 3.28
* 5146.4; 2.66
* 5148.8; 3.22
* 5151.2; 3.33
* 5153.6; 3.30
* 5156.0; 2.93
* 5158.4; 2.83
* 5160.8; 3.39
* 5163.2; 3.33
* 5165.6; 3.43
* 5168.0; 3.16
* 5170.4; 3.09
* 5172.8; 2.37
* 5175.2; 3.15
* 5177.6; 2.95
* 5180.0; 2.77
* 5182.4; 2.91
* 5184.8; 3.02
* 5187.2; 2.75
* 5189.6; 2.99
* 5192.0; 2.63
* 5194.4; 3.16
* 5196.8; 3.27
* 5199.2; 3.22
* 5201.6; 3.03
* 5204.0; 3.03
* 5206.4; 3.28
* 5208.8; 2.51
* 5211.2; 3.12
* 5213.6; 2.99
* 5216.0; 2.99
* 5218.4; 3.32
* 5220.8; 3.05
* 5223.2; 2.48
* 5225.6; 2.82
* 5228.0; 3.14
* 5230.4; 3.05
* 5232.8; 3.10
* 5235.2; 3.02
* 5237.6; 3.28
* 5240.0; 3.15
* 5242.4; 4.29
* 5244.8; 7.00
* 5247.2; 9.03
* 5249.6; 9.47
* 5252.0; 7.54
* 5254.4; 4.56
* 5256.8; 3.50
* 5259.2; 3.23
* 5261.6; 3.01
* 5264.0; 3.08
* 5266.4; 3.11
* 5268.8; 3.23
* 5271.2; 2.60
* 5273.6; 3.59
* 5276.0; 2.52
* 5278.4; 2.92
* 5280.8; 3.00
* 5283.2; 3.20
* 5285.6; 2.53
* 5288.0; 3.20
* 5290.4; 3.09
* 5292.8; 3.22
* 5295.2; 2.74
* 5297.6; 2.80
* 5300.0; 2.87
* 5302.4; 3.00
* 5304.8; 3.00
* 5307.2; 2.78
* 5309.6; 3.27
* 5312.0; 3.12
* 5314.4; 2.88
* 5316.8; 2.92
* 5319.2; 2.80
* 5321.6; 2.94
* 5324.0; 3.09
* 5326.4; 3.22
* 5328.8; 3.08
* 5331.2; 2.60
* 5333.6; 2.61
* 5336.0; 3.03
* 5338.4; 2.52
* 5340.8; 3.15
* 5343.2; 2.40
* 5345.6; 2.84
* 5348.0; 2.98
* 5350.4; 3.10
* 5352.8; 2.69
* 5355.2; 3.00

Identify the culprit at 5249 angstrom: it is [O II] 3727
